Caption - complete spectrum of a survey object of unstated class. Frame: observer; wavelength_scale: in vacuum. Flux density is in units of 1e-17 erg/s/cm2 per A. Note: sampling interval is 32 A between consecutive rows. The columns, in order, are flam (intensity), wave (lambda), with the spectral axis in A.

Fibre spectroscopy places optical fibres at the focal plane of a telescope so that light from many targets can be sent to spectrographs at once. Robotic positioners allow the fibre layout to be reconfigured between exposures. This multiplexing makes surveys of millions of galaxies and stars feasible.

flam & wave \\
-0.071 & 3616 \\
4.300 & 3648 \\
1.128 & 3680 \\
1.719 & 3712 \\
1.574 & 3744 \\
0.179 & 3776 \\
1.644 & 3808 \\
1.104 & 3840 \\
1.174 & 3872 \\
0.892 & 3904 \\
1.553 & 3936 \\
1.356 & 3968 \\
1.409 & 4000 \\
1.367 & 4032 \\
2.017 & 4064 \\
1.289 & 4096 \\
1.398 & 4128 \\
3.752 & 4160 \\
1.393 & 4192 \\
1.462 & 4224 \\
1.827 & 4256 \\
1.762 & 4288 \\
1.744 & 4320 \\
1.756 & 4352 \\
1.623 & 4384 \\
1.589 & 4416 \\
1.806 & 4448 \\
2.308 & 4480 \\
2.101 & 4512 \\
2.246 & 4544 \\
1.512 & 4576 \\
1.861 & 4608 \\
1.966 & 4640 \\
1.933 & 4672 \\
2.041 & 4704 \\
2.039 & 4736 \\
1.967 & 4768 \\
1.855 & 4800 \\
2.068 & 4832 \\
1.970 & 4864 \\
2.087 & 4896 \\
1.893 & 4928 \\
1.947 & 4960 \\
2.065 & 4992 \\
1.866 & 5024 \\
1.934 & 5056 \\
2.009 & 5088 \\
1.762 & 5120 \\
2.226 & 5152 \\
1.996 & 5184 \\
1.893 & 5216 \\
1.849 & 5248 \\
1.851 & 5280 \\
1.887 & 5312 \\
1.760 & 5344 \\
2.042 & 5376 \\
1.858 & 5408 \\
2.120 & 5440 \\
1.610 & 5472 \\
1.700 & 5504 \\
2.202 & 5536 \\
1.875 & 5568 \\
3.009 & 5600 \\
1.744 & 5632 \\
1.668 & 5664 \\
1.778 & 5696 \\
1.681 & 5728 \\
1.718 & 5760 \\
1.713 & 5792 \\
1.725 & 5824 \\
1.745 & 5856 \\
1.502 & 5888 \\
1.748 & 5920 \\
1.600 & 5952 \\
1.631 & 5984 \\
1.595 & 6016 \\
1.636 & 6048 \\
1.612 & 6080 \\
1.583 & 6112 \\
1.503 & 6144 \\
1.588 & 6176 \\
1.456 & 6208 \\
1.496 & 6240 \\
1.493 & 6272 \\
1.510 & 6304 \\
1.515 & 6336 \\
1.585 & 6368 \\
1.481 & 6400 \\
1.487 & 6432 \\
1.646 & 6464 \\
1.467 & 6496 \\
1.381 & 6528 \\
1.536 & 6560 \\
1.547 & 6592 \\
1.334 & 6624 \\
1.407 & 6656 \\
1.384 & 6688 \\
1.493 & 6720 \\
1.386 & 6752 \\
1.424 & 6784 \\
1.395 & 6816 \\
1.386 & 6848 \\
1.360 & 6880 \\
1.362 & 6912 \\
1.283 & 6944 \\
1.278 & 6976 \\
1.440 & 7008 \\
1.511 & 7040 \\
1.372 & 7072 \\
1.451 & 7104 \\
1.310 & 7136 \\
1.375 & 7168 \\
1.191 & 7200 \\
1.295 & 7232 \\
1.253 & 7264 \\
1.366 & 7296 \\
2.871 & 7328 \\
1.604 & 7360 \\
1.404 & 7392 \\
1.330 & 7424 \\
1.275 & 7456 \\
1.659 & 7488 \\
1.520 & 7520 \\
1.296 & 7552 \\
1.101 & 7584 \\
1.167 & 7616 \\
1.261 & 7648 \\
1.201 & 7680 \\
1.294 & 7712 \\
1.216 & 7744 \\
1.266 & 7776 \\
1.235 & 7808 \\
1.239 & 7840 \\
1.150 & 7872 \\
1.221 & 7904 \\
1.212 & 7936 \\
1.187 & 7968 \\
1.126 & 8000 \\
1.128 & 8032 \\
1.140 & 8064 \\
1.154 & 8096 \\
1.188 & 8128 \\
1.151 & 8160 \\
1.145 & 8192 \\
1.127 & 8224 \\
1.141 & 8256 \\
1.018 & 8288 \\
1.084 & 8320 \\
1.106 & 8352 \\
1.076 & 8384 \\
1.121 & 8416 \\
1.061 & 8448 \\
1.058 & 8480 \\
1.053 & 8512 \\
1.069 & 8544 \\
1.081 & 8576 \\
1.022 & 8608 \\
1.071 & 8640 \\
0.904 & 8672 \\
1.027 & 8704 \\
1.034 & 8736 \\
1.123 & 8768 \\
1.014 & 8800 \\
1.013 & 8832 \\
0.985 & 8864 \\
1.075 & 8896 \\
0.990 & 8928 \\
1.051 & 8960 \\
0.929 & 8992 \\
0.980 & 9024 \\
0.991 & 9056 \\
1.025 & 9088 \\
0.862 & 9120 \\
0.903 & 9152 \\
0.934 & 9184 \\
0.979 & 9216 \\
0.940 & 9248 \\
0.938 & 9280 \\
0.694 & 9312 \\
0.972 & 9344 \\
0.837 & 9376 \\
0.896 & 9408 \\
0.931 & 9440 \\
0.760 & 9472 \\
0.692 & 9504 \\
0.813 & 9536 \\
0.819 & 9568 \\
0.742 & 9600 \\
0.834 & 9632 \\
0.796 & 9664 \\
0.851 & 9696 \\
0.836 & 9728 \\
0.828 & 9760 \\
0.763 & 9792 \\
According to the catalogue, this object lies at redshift 0.116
